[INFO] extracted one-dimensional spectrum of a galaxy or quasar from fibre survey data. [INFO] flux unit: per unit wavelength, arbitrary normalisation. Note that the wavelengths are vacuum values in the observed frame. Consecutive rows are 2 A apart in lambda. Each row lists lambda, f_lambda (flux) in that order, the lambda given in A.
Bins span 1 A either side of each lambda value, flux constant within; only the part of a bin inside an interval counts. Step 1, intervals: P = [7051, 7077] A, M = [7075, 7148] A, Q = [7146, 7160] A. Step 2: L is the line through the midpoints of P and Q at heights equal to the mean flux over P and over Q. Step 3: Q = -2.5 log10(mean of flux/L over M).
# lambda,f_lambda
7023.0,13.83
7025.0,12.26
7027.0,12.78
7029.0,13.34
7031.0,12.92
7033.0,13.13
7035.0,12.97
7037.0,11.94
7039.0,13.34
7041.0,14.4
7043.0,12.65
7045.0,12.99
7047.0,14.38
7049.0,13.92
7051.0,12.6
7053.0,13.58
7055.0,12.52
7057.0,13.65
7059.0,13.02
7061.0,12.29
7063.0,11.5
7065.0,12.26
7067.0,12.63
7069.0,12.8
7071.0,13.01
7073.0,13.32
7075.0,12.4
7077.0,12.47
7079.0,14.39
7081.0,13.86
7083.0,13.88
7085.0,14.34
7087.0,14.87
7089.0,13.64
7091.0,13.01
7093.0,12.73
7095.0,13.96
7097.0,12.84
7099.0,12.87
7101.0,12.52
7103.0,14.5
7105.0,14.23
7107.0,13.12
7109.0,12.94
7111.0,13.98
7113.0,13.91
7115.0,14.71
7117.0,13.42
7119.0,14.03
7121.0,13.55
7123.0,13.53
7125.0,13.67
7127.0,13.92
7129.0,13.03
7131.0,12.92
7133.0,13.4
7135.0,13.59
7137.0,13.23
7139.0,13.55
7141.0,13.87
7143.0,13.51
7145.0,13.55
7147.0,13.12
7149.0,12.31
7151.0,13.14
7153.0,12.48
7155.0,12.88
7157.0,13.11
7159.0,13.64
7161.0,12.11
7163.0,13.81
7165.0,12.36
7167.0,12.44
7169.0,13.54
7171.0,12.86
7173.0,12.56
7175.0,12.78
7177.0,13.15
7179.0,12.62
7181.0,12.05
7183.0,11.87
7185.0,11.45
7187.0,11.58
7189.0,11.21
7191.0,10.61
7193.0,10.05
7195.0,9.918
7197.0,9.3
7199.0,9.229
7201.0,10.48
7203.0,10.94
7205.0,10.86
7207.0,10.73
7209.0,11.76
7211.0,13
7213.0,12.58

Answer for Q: -0.058 mag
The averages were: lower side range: 12.7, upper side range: 13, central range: 13.6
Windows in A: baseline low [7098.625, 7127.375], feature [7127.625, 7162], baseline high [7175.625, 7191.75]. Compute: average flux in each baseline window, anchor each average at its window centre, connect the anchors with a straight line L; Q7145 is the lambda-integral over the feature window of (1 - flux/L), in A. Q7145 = -0.8 A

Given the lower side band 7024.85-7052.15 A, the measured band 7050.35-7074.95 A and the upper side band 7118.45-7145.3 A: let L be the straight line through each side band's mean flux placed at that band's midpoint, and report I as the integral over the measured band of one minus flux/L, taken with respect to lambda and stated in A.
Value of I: 0.9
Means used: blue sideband 13.1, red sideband 13.5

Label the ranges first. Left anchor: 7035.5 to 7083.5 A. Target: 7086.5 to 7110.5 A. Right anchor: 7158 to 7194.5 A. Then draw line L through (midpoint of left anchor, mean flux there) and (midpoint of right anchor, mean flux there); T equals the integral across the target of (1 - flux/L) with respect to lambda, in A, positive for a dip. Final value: -1.2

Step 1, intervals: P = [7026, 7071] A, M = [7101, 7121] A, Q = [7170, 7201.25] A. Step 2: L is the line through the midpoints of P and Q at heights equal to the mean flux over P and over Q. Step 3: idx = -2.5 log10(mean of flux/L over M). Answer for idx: -0.13 mag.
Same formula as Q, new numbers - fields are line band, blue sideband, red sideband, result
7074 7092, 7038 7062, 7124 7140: -0.03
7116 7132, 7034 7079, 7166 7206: -0.11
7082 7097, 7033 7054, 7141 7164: -0.04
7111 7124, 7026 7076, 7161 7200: -0.13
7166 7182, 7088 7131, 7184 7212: -0.11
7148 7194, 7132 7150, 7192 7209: -0.05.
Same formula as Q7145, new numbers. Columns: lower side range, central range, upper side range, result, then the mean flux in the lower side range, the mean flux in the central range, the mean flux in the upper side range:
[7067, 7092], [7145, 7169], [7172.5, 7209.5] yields -2.1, 13.5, 12.9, 11.2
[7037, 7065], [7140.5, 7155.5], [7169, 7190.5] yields -0.8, 13.1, 13.1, 12.2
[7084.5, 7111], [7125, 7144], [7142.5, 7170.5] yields -0.4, 13.5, 13.5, 13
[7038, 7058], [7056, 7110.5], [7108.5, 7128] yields 1.5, 13.4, 13.2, 13.8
